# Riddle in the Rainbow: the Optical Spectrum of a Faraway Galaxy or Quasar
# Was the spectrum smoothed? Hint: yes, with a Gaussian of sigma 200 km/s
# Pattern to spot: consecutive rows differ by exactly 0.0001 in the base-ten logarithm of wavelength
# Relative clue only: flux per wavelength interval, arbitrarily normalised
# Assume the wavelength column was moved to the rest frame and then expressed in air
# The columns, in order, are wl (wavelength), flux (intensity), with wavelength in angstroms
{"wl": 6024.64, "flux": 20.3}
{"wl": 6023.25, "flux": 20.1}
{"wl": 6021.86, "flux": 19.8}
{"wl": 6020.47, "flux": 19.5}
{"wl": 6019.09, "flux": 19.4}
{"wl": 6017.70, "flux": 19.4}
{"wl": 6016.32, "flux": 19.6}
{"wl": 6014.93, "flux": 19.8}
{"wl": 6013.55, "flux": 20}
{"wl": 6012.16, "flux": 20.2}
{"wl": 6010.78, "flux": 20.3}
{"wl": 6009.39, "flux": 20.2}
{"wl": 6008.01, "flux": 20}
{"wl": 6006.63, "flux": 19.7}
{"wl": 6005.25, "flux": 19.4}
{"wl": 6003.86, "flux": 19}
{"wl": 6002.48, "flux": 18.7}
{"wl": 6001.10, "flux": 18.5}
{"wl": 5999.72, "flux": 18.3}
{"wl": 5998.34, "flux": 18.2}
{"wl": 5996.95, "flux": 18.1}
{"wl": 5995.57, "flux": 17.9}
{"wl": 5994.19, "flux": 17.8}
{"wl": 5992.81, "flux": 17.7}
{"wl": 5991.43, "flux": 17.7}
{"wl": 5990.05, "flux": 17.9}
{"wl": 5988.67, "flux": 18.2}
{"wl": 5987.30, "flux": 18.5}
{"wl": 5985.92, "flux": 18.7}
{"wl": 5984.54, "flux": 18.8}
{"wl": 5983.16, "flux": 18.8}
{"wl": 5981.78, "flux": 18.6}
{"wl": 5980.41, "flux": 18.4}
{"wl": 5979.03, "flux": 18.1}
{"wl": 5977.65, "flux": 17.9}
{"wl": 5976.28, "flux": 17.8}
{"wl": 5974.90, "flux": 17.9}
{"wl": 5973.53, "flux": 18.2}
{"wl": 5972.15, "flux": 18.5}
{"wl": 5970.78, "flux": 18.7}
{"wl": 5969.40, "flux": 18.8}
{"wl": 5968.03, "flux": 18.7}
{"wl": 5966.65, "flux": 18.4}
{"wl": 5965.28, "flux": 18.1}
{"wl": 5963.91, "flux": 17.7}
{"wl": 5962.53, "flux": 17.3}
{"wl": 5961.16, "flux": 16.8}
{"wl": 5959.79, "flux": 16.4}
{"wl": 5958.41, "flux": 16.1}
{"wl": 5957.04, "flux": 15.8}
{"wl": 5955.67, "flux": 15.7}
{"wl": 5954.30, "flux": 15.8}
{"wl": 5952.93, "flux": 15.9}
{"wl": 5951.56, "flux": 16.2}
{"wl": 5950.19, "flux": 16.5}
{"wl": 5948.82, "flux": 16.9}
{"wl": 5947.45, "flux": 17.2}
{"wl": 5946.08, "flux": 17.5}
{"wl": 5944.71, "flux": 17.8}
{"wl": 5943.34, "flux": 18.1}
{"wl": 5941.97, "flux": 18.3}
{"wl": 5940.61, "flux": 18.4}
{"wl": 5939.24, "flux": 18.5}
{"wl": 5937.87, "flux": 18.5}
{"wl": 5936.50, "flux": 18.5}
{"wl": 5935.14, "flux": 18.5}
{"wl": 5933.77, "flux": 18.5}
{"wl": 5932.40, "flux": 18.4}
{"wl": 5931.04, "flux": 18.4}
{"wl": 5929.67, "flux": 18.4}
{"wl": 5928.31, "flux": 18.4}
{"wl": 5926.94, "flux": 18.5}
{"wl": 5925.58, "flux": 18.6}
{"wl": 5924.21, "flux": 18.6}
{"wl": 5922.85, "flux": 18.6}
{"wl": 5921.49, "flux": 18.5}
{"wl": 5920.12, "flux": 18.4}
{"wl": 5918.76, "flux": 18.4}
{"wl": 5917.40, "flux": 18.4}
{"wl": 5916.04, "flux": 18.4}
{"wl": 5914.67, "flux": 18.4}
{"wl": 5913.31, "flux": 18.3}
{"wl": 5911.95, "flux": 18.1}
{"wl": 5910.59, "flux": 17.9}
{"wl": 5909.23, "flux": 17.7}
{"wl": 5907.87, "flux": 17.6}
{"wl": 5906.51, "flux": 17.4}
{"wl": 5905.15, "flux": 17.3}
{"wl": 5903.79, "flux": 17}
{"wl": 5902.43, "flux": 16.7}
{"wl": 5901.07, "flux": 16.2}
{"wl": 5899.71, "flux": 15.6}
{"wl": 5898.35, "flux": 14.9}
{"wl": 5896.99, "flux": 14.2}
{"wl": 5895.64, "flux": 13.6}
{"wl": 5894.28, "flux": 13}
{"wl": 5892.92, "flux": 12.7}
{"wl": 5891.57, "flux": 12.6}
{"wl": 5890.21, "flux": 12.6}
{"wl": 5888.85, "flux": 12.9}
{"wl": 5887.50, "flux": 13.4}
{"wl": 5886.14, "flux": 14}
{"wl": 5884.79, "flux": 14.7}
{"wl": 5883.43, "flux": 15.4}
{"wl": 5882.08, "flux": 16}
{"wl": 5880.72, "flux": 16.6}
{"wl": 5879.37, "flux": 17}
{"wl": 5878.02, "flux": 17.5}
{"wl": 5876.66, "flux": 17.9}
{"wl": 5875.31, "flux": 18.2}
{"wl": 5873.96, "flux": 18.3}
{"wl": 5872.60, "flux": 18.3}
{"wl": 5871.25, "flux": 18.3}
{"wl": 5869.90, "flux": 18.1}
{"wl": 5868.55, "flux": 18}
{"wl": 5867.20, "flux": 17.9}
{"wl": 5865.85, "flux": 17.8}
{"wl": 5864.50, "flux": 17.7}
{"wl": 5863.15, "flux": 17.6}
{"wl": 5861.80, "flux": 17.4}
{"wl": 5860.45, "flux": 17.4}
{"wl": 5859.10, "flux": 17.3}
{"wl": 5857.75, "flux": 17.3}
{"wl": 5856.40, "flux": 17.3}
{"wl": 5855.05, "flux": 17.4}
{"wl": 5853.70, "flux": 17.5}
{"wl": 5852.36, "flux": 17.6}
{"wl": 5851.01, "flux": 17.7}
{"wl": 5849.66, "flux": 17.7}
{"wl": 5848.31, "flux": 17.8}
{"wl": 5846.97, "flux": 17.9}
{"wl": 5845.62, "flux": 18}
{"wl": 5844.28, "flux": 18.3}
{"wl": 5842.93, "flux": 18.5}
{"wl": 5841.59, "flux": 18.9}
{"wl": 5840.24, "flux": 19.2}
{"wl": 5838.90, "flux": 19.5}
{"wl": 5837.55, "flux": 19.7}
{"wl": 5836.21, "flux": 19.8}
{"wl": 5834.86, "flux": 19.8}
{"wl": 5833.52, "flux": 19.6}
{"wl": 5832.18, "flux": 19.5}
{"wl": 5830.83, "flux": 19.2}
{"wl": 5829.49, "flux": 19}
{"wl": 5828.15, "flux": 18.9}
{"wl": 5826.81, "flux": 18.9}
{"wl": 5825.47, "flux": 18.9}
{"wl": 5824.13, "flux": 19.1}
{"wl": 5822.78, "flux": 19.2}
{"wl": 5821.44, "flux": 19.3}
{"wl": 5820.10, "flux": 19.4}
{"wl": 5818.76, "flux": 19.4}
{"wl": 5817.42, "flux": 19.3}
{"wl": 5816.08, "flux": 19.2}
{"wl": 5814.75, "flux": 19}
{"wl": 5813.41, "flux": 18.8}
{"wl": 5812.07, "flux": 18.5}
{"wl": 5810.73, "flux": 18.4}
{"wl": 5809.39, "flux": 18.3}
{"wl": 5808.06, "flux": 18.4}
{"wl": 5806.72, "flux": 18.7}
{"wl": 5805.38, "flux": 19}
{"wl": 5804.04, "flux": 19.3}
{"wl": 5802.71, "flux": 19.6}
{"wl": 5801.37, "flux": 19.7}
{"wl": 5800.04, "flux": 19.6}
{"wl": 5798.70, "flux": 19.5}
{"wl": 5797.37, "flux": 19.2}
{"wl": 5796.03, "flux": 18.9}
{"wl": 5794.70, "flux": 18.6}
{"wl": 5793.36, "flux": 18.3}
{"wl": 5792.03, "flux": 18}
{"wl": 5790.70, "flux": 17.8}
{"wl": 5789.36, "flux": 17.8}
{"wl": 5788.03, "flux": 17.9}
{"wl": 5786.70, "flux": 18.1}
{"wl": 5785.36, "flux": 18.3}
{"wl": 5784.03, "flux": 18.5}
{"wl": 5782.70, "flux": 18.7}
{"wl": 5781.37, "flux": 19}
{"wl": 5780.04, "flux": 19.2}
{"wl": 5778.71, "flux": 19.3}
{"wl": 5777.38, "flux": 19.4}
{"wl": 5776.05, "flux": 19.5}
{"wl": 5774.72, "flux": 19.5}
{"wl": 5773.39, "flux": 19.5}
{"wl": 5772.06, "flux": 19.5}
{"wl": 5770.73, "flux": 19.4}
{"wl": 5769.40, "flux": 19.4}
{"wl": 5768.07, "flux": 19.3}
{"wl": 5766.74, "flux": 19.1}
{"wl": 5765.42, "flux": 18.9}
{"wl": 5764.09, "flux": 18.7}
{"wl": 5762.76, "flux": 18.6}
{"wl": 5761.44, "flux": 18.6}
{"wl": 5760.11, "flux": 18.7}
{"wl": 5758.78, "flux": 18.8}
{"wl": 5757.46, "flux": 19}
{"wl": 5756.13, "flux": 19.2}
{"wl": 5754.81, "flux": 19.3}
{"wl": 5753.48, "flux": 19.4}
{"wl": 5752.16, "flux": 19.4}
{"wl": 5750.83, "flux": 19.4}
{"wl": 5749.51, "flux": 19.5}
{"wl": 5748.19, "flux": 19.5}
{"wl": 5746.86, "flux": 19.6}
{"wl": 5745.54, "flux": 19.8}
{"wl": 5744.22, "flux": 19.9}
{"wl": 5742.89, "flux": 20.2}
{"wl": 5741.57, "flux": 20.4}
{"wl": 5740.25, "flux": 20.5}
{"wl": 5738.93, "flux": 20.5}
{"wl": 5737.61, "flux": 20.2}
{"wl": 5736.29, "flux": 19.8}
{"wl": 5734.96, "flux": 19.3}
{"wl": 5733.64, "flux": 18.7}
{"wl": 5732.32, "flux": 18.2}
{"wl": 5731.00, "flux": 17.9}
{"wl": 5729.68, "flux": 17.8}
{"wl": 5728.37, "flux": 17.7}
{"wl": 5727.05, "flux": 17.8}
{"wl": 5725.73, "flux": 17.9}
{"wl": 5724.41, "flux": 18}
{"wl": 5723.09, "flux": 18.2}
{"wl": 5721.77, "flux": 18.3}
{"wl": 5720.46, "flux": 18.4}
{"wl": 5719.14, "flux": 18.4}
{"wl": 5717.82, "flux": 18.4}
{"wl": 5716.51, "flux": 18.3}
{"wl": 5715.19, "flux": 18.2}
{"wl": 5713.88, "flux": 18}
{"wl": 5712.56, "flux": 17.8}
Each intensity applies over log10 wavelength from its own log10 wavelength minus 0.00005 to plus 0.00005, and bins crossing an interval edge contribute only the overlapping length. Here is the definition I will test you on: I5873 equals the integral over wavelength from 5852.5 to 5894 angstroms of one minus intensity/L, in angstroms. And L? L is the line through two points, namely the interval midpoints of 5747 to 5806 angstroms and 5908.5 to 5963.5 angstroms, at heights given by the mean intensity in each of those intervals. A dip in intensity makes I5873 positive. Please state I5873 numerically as 4.0 angstroms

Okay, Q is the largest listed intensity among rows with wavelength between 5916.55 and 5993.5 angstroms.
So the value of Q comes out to 18.8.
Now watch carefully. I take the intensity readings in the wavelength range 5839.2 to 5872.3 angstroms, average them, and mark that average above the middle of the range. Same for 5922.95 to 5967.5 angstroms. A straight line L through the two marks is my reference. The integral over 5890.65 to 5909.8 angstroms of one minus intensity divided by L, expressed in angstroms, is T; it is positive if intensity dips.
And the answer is 2.51 angstroms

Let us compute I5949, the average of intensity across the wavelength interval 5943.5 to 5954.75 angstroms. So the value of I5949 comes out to 16.8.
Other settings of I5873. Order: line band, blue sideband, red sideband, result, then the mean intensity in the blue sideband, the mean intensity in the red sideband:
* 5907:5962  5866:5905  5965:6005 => -2.3 angstroms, 15.8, 18.3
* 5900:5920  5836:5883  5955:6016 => 0.4 angstroms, 17.9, 18.3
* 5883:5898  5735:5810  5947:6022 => 4.1 angstroms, 19.1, 18.2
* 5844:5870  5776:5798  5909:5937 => 1.2 angstroms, 18.6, 18.4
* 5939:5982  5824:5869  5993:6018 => 3.2 angstroms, 18.3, 19.1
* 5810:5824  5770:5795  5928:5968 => -0.4 angstroms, 18.8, 17.5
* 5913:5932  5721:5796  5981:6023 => 0.5 angstroms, 19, 19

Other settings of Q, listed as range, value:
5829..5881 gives 19.8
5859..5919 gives 18.4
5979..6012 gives 20.3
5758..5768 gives 19.1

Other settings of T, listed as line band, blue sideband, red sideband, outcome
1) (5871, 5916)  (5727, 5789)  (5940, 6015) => 5.8 angstroms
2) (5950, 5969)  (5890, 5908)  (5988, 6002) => 0.1 angstroms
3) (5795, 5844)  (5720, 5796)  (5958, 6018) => -0.8 angstroms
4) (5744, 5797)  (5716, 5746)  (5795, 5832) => 0.0 angstroms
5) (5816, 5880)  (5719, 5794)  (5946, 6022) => 0.9 angstroms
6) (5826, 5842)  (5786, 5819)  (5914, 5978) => -0.7 angstroms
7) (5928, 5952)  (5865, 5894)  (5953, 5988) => -1.1 angstroms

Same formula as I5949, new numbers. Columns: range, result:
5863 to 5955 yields 17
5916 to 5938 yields 18.5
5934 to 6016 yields 18.1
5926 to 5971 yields 17.6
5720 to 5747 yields 19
